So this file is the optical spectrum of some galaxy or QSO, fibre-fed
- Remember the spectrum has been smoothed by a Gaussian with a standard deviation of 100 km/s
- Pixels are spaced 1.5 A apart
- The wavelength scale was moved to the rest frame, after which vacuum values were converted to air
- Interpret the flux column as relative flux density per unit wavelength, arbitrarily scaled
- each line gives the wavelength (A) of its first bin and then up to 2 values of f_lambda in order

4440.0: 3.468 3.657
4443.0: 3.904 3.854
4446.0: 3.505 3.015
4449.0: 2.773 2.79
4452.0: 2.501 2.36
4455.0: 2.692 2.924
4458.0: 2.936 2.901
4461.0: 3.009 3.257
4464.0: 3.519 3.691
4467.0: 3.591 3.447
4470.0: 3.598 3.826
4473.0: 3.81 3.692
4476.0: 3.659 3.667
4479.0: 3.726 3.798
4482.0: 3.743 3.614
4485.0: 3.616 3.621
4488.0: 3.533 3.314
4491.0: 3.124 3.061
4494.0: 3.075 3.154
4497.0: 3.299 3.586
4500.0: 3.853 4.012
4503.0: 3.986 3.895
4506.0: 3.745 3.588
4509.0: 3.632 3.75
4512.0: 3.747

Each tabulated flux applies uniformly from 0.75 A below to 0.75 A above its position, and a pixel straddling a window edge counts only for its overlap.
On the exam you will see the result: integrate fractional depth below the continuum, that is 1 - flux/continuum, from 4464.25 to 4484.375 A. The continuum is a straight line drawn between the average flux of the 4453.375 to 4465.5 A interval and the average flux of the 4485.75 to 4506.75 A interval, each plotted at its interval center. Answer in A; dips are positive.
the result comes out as -2.8 A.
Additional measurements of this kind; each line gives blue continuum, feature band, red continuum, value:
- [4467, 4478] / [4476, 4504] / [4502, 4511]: 1.3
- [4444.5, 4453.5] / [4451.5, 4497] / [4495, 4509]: -0.7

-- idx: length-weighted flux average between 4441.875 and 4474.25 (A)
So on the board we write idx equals 3.25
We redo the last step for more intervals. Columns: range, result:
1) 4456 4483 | 3.49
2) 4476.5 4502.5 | 3.52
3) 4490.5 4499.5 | 3.24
